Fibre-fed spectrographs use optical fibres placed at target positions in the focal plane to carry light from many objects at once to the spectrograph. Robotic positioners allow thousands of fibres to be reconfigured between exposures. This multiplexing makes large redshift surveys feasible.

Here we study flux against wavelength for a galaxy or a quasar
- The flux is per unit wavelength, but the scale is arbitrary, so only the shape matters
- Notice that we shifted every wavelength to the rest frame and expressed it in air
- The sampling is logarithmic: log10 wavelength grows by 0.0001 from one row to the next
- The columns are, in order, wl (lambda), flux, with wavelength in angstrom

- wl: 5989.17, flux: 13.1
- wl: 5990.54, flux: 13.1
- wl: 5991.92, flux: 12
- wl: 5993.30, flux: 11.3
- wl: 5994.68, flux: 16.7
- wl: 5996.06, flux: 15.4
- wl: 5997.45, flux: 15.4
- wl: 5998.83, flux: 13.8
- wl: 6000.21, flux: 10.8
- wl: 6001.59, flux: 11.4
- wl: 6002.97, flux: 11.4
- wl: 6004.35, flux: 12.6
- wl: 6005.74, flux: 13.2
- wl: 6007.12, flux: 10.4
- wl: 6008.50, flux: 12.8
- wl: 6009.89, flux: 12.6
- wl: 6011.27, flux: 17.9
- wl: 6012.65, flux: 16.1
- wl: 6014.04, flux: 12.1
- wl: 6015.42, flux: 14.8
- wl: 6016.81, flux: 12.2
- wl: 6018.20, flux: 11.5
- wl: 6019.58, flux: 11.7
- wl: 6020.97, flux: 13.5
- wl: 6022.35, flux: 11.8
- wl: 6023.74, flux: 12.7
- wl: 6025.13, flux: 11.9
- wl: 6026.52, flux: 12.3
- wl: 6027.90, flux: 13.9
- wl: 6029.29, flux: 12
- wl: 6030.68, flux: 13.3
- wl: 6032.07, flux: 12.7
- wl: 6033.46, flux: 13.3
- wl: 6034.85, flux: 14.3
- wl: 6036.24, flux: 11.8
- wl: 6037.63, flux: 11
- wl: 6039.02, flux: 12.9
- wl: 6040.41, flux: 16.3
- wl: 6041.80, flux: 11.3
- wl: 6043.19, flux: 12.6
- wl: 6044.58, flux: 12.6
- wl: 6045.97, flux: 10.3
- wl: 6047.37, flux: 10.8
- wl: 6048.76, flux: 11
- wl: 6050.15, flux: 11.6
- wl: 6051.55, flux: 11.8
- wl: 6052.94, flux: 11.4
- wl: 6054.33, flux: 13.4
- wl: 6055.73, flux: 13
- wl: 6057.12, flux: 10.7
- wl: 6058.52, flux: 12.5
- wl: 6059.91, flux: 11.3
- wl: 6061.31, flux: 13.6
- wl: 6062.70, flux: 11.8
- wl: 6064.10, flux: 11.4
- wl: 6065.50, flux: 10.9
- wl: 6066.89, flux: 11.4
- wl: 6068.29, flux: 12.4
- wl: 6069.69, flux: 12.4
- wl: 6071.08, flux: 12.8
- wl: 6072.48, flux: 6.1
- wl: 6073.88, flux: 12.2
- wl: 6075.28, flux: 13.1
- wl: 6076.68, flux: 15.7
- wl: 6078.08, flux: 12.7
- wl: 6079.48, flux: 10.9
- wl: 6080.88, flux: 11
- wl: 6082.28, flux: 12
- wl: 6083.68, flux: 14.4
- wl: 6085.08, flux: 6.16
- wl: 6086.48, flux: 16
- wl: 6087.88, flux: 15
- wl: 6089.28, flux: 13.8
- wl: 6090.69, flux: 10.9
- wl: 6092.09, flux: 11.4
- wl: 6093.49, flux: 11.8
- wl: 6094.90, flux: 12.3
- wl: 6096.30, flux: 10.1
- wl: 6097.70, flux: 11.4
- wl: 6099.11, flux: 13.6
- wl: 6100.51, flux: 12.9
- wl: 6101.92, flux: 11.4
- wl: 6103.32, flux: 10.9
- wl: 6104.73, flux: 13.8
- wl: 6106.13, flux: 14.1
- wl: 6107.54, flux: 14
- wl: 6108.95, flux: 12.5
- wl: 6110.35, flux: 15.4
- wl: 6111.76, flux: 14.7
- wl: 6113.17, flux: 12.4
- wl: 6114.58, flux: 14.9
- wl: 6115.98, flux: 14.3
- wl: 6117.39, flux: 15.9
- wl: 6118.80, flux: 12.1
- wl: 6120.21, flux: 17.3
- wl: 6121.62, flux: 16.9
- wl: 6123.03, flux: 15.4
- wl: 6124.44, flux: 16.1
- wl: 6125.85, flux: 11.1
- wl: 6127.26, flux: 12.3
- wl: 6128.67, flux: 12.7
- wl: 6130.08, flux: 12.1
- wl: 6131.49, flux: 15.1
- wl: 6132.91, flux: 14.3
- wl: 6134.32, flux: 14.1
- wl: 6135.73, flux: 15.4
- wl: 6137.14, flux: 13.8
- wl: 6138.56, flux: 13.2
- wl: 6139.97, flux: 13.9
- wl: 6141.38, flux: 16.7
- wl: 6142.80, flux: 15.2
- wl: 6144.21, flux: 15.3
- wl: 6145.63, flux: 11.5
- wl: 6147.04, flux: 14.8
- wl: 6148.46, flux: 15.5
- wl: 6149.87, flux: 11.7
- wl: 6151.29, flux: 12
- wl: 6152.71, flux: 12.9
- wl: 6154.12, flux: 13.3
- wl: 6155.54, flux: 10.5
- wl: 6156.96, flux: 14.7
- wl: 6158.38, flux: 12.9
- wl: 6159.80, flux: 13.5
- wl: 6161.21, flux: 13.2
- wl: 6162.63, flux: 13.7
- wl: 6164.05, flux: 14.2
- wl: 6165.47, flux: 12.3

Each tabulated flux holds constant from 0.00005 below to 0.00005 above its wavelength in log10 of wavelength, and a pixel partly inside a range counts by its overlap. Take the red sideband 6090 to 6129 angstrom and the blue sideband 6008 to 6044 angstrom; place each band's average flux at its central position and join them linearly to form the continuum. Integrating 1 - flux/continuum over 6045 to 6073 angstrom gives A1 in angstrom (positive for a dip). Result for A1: 3.4 angstrom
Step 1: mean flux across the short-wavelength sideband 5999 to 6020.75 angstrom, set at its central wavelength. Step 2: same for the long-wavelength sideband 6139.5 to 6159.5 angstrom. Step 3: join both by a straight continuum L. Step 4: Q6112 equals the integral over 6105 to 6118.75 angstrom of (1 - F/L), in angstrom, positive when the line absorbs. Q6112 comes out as -0.7 angstrom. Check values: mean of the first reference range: 12.8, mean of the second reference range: 13.6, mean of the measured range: 14.1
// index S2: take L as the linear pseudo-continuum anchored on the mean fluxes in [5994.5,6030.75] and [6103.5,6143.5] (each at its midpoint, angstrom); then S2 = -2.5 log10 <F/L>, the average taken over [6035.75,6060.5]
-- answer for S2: 0.12 mag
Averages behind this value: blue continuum 13.1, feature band 12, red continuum 14.2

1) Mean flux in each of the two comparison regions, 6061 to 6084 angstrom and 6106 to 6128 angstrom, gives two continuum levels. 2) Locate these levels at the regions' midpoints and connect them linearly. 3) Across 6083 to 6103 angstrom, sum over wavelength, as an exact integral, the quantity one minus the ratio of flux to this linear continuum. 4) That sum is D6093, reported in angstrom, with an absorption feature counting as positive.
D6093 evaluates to 1.3 angstrom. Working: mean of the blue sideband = 12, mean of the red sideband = 14.3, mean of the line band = 12.2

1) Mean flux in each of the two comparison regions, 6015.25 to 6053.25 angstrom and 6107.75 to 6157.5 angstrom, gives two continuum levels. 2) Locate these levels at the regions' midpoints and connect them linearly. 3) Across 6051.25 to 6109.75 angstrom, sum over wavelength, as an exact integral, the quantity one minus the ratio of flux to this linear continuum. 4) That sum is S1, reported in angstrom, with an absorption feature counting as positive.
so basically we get 4.3 angstrom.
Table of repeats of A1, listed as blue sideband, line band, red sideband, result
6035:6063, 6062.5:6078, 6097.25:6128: 1.0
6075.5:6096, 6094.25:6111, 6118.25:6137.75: 0.6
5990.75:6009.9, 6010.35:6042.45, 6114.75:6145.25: 0.2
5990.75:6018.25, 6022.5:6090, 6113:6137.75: 7.1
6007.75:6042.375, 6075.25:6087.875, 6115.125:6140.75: 1.1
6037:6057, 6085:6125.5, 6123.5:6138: -0.6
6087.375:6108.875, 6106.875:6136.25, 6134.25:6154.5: -2.3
